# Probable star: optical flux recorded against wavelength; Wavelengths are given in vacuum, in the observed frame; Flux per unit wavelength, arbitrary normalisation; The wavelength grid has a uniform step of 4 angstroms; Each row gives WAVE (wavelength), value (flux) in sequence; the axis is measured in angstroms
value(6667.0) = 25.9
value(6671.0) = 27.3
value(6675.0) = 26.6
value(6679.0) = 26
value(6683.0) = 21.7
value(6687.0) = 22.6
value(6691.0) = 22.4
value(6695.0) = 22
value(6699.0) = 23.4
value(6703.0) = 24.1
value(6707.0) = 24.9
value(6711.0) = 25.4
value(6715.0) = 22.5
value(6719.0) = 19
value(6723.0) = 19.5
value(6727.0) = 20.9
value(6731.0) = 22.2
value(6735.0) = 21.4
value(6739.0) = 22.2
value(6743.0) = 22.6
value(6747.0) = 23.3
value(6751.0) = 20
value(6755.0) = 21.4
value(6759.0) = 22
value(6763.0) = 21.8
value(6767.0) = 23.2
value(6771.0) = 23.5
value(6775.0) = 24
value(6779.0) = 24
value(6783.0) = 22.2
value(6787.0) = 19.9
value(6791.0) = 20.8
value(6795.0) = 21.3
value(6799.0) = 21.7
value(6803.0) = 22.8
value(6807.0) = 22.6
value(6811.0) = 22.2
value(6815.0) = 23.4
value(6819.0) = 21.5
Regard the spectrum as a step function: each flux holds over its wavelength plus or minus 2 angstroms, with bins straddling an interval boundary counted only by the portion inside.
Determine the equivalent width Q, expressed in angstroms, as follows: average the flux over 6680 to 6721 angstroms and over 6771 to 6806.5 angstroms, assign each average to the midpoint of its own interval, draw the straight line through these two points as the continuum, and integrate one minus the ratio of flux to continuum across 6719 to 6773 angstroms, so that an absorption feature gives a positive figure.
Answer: 1.9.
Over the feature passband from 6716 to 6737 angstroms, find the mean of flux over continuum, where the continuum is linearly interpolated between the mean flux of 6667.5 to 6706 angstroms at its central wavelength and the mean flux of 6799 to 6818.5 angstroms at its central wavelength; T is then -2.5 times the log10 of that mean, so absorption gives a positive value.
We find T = 0.14 mag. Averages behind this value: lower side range 24.1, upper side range 22.5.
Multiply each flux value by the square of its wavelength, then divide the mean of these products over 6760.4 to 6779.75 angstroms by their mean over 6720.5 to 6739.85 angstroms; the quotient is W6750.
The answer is 1.11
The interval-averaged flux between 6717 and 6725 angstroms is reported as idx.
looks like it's 19.2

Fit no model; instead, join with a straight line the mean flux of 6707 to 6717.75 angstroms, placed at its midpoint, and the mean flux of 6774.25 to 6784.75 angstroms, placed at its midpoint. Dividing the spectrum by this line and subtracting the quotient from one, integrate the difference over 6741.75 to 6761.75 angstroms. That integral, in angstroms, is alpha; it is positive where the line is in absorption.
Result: 1.4 angstroms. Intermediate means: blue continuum 23.8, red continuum 23.4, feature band 21.8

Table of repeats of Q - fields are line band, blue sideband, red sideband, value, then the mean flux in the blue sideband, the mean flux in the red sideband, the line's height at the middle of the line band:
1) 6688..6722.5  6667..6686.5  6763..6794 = 2.3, 25.2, 22.4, 24.4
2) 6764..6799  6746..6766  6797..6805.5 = -0.5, 21.7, 22.3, 22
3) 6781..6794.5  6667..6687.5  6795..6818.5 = 1.0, 25.1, 22.4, 22.8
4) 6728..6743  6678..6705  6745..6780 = 0.5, 23.1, 22.5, 22.7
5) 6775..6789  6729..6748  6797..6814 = 0.0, 22.3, 22.4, 22.4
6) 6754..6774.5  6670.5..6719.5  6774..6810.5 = 0.0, 23.7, 22.1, 22.6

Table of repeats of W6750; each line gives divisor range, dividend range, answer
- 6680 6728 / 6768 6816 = 1.02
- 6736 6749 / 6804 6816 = 1.02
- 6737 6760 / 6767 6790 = 1.04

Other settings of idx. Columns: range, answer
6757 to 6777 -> 22.9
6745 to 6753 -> 21.6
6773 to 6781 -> 24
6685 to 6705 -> 22.9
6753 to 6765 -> 21.7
